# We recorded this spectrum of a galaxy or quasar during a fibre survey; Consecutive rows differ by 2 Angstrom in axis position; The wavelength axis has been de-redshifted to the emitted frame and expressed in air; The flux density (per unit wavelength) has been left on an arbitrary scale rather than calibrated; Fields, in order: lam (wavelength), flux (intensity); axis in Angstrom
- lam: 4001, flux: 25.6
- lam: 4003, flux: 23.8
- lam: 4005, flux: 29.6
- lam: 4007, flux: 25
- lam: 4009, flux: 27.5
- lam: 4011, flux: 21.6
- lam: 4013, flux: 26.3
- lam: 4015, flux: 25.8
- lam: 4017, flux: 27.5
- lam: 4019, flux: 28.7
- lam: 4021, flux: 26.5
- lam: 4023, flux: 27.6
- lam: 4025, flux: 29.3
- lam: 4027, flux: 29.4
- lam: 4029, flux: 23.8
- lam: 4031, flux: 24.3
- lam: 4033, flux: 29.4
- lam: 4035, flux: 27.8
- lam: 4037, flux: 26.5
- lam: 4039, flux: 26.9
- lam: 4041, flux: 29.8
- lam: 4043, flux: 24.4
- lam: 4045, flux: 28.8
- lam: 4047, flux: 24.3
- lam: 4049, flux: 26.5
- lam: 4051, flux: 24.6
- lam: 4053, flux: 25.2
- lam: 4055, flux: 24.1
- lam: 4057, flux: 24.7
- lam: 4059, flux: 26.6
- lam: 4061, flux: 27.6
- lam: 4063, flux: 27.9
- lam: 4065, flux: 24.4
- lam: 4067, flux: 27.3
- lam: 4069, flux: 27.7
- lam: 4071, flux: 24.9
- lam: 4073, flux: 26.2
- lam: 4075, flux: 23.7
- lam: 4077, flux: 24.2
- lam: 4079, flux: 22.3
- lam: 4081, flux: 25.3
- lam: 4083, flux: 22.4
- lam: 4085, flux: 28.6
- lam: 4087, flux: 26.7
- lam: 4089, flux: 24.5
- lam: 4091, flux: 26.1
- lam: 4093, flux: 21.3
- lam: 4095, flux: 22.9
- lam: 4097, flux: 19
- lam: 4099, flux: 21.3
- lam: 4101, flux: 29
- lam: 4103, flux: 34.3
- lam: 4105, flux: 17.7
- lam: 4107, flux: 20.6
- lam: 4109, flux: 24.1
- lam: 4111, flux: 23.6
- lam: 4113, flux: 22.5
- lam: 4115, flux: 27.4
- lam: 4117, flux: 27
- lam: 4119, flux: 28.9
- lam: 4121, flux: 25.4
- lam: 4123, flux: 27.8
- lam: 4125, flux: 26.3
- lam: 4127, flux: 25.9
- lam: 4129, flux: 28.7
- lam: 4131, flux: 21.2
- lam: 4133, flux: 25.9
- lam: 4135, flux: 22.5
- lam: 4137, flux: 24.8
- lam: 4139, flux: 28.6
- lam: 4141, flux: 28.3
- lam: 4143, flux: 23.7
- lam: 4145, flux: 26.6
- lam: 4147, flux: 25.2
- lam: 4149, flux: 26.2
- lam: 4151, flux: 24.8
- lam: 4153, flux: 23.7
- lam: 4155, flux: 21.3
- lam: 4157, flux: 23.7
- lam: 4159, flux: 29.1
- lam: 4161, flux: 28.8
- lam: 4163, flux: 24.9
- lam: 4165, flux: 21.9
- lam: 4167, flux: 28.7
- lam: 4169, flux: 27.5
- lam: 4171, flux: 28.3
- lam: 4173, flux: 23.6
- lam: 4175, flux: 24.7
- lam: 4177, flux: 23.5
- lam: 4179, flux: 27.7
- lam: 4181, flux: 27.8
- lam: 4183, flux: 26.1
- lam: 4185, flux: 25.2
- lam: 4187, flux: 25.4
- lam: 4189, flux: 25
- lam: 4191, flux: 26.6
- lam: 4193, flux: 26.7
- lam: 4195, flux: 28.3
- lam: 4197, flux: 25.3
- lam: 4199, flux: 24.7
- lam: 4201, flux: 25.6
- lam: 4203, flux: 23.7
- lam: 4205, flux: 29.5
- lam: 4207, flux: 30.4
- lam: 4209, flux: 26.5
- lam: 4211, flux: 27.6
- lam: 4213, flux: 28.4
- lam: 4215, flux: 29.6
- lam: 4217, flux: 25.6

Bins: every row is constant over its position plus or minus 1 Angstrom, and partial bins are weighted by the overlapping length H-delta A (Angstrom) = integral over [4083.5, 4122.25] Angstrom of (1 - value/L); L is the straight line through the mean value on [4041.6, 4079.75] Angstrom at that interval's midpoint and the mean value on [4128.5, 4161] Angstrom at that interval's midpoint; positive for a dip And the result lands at 1.1 Angstrom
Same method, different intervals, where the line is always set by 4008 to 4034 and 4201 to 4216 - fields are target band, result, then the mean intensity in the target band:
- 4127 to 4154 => 2.0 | 25.4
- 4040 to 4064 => 0.6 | 26.2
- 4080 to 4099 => 2.2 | 23.9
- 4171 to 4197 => 1.6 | 26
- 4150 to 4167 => 1.6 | 25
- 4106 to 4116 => 1.3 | 23.6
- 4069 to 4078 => 0.7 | 25.1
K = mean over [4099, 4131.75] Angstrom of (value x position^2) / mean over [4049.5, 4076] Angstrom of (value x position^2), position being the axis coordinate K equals 1.0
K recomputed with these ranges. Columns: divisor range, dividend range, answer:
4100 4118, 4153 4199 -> 1.06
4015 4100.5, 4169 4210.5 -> 1.09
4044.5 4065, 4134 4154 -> 1.03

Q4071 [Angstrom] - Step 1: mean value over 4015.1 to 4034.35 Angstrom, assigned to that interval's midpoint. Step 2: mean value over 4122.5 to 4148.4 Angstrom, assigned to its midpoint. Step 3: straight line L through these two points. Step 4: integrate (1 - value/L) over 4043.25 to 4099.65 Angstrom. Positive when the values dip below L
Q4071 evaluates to 3.6 Angstrom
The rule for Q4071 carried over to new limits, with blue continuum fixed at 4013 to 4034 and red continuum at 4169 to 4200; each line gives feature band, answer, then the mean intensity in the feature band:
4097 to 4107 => 0.8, 24.4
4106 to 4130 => 0.7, 25.7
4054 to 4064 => 0.3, 26.2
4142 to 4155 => 0.7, 24.7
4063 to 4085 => 1.4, 25.1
